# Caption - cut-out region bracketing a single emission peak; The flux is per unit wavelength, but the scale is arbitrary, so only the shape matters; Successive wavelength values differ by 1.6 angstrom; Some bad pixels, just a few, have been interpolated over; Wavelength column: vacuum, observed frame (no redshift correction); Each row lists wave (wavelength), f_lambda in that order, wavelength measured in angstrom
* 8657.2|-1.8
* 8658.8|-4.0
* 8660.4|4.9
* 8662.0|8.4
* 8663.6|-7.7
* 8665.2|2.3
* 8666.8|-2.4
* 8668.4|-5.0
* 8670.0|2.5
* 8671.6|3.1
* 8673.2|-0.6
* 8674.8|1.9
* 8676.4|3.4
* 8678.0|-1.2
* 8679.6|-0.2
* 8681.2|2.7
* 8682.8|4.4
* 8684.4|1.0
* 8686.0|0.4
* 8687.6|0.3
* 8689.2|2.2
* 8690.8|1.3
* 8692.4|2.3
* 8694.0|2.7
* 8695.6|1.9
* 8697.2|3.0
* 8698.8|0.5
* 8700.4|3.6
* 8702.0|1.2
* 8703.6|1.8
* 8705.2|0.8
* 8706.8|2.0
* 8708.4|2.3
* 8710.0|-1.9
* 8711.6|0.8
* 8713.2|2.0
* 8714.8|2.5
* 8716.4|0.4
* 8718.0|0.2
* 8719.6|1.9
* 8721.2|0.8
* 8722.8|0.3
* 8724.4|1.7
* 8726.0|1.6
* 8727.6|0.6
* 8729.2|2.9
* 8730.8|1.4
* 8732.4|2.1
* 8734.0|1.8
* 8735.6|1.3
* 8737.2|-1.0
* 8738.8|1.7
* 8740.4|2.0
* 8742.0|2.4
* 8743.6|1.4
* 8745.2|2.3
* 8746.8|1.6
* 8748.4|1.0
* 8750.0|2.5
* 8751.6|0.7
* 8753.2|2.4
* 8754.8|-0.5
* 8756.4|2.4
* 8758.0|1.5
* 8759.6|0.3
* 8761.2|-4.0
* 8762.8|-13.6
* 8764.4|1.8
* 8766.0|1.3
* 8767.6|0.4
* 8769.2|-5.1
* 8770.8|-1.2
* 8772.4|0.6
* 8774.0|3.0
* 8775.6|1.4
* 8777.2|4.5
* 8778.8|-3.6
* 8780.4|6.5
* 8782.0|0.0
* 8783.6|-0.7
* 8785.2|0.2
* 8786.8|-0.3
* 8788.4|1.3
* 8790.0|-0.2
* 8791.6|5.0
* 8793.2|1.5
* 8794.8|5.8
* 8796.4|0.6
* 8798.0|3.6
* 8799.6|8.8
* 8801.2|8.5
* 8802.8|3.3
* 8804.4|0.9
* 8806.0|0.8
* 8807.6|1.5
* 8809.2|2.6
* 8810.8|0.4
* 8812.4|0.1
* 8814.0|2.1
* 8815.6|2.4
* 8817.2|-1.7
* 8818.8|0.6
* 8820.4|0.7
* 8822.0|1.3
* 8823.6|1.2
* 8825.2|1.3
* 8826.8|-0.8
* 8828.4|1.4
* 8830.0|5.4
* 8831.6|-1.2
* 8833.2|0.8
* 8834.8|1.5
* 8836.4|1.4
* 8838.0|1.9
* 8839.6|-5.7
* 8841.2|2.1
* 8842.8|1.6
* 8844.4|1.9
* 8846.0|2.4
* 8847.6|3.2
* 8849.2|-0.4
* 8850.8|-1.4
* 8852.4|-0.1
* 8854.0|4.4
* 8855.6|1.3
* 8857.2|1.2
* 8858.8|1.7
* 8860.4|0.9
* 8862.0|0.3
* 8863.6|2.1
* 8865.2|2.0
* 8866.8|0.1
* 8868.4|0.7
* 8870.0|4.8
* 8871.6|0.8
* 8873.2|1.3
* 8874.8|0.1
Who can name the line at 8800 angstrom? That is H-beta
